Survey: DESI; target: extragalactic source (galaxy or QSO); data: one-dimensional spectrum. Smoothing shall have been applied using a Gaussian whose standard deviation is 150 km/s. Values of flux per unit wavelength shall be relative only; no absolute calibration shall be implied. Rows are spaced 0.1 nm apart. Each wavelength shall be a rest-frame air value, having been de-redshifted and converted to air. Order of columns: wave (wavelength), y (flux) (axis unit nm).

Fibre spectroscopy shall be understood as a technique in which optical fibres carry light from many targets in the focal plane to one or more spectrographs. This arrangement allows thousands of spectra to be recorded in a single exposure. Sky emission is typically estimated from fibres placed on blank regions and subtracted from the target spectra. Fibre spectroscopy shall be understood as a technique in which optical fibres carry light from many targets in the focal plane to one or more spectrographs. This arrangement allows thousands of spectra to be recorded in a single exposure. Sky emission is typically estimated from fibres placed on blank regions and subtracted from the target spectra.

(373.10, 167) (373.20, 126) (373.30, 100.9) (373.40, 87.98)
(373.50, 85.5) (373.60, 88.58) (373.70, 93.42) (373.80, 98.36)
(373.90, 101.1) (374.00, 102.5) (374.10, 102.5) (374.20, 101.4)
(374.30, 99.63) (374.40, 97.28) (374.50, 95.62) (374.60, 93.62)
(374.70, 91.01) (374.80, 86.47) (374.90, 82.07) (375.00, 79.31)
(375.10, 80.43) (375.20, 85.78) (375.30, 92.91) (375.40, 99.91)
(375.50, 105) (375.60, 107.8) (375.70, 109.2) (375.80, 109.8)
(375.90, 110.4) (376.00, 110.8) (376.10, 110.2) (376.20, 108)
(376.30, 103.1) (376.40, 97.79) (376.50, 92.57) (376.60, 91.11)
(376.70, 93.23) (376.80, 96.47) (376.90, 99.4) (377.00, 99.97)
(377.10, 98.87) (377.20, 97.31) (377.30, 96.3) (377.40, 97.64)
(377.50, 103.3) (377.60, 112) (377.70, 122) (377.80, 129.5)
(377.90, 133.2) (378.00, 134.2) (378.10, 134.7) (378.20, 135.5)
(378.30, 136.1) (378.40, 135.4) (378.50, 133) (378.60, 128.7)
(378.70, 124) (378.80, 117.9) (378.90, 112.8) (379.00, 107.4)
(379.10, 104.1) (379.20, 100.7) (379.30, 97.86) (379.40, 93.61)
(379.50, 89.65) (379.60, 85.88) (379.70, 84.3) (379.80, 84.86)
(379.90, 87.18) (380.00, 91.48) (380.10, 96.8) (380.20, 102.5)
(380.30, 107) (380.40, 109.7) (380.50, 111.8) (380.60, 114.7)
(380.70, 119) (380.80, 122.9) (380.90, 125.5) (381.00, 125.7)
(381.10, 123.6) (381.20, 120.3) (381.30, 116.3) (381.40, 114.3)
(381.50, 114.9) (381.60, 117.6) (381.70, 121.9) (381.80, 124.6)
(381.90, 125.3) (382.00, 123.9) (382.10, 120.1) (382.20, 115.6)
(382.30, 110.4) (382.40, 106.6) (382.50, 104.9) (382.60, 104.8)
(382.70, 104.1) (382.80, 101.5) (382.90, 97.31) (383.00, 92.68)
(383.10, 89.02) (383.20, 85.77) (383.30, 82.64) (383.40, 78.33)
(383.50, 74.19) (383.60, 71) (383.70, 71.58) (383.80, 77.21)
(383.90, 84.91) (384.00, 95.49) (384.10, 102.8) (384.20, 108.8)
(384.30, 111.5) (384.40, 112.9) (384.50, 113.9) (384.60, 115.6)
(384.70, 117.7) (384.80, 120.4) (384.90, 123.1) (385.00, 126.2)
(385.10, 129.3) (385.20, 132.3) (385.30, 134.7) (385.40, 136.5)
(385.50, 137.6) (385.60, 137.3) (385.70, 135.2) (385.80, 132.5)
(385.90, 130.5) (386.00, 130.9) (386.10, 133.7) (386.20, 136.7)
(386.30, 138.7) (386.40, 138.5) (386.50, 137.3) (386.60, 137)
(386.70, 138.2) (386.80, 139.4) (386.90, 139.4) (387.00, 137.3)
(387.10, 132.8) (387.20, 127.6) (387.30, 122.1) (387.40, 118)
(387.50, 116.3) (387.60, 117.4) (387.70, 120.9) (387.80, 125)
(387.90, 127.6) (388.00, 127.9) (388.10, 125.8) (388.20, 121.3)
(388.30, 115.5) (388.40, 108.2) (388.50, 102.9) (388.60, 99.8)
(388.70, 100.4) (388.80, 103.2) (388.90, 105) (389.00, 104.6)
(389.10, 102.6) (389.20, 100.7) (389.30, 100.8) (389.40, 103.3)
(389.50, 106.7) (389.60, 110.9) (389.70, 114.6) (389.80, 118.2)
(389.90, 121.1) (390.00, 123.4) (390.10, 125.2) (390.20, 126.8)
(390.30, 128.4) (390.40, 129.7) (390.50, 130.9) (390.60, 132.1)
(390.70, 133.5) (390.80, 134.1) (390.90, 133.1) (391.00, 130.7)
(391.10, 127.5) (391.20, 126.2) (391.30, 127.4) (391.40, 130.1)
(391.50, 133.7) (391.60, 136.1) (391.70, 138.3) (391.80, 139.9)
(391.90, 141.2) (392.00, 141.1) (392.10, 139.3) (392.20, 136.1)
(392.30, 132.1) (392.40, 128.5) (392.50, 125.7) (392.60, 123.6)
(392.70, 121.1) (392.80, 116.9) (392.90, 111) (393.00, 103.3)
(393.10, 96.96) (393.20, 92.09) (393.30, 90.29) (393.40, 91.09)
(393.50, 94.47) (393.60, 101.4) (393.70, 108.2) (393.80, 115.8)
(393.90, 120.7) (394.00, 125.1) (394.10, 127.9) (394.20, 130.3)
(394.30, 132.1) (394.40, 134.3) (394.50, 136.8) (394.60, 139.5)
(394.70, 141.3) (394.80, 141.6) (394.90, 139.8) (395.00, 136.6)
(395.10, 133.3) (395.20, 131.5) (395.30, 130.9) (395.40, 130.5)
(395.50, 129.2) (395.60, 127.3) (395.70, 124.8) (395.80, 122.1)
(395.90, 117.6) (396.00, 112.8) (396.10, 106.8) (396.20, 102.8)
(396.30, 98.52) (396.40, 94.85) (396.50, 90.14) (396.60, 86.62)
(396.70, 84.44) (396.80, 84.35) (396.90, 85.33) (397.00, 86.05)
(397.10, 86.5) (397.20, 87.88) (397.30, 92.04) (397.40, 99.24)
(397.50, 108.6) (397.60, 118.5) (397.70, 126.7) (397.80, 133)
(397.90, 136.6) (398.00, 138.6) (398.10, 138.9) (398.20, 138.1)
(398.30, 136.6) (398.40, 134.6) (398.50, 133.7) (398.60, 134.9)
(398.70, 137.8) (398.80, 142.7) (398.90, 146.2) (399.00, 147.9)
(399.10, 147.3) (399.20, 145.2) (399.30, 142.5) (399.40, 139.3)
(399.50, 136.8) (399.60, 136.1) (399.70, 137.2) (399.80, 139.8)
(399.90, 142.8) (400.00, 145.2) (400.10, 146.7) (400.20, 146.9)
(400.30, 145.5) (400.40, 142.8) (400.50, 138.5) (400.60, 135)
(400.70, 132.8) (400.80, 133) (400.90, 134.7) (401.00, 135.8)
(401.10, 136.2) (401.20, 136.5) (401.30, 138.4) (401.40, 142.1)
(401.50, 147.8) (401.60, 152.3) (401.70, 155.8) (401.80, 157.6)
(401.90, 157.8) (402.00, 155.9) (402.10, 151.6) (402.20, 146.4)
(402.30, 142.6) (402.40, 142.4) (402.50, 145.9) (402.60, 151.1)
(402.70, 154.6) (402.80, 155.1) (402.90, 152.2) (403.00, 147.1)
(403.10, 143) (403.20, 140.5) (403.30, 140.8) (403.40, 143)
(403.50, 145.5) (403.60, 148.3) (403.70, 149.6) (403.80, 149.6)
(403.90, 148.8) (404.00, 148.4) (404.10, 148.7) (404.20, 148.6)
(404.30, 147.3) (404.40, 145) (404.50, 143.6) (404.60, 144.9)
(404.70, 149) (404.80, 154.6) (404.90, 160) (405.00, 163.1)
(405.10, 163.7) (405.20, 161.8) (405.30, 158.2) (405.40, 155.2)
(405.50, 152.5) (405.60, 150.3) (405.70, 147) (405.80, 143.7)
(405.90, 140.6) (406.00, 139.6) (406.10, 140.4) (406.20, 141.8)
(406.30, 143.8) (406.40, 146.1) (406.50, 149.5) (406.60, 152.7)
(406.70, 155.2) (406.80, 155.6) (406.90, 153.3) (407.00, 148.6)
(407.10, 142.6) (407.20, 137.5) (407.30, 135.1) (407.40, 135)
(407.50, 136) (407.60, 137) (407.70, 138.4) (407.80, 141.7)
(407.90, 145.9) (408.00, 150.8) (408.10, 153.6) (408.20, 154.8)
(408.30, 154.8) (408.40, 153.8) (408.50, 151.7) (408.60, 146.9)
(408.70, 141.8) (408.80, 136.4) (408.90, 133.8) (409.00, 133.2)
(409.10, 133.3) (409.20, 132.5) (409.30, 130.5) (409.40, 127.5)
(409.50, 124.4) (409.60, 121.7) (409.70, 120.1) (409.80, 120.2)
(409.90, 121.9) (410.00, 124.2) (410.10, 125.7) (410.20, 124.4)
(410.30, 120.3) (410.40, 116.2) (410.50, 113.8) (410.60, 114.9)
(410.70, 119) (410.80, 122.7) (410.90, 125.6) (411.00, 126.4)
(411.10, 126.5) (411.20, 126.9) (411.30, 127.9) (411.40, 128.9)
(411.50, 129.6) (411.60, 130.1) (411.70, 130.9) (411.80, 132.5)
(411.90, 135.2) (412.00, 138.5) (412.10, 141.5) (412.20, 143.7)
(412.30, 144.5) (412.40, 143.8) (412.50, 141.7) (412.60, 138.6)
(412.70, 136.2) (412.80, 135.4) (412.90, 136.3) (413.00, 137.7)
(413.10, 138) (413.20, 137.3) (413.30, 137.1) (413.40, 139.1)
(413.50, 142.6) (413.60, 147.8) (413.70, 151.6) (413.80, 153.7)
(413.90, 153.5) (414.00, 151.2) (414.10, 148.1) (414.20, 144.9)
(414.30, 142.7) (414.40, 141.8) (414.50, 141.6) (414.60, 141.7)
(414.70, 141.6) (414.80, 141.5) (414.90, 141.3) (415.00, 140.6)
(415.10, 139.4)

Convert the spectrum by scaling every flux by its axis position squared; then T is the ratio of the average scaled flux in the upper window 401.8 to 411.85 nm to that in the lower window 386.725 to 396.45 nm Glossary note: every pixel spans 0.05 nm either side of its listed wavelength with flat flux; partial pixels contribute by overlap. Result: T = 1.25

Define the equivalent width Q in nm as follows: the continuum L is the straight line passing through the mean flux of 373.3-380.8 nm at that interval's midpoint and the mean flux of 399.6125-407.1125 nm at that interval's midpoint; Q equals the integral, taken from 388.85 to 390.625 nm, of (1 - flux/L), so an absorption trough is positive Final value 0.129 nm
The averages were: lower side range 104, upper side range 147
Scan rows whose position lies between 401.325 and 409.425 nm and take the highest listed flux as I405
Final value 163.7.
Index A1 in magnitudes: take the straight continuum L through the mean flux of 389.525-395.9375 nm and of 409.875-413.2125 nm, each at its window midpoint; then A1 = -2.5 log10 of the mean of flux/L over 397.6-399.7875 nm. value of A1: -0.093 mag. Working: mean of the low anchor 125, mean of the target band 138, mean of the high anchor 130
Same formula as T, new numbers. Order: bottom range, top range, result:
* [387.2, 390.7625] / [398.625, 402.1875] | 1.30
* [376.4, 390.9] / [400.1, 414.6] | 1.40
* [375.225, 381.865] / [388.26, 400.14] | 1.20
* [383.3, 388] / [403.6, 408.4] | 1.37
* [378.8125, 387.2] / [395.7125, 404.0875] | 1.29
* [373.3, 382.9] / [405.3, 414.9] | 1.53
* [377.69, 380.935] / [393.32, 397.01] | 1.12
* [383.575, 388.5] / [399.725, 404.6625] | 1.29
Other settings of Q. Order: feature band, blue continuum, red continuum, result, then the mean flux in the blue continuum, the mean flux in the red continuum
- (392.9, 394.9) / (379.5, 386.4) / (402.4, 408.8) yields 0.18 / 111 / 148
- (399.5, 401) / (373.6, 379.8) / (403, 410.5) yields -0.06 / 104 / 143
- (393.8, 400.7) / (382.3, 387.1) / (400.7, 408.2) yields 0.48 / 115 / 147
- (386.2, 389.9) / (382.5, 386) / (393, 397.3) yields -0.32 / 108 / 113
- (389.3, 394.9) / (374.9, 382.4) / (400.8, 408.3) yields 0.23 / 109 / 147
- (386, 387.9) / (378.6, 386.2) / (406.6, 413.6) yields -0.28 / 110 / 136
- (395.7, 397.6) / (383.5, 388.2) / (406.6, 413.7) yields 0.44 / 122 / 136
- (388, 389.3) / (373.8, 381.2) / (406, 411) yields 0.10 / 106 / 136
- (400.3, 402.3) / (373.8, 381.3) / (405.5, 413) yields -0.23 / 106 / 137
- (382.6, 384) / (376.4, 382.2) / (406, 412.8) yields 0.34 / 111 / 136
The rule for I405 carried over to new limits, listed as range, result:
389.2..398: 141.6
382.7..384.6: 115.6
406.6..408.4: 155.6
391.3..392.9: 141.2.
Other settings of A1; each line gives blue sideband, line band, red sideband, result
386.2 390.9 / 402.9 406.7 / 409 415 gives -0.144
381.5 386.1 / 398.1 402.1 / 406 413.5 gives -0.124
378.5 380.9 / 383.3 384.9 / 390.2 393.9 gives 0.147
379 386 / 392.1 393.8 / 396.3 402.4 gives 0.097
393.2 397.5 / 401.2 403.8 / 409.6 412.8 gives -0.228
